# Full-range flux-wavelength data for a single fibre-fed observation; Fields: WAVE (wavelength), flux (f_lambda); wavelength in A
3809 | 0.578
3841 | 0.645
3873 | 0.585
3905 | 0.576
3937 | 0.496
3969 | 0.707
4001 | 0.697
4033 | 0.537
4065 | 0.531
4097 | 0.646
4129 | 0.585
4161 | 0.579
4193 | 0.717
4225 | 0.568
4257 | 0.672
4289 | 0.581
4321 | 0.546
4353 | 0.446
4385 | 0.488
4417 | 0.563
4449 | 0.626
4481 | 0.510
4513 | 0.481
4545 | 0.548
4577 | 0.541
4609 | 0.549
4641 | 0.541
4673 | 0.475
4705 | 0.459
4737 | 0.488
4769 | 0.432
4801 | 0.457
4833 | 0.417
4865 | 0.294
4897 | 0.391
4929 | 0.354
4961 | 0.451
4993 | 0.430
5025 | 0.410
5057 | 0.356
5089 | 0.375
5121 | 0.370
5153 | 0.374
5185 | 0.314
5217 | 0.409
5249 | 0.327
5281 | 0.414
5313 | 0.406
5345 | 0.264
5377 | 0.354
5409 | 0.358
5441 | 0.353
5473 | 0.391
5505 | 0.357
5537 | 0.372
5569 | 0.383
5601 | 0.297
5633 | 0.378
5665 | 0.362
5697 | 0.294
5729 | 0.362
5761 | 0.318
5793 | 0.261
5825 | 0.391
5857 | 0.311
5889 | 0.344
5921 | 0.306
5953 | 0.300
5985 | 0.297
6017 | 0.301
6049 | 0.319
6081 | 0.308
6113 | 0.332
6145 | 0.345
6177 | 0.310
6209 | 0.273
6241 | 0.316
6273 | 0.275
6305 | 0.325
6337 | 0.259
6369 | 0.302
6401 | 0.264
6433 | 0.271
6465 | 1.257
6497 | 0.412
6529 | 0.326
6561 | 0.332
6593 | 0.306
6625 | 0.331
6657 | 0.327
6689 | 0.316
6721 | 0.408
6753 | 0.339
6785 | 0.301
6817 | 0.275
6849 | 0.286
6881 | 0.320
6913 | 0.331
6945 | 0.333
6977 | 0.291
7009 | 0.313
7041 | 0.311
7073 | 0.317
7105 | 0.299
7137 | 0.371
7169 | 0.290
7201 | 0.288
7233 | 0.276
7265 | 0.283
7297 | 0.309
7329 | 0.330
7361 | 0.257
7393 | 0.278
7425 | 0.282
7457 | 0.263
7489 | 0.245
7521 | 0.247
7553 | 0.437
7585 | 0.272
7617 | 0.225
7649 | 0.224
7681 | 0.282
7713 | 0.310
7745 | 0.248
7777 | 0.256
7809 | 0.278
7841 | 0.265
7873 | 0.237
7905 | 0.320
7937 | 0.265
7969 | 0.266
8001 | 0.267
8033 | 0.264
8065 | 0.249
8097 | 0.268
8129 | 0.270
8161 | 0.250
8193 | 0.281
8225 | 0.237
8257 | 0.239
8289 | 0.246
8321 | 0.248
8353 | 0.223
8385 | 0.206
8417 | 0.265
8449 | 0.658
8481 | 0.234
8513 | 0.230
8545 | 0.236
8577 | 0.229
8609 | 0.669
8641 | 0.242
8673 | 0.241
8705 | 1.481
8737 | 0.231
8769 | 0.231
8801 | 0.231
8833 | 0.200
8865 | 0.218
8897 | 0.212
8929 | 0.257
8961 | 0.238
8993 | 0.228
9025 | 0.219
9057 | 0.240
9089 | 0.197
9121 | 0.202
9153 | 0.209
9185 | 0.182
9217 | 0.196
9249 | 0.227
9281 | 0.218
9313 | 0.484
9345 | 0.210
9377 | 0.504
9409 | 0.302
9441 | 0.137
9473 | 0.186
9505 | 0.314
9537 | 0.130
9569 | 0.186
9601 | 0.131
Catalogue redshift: 0.737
